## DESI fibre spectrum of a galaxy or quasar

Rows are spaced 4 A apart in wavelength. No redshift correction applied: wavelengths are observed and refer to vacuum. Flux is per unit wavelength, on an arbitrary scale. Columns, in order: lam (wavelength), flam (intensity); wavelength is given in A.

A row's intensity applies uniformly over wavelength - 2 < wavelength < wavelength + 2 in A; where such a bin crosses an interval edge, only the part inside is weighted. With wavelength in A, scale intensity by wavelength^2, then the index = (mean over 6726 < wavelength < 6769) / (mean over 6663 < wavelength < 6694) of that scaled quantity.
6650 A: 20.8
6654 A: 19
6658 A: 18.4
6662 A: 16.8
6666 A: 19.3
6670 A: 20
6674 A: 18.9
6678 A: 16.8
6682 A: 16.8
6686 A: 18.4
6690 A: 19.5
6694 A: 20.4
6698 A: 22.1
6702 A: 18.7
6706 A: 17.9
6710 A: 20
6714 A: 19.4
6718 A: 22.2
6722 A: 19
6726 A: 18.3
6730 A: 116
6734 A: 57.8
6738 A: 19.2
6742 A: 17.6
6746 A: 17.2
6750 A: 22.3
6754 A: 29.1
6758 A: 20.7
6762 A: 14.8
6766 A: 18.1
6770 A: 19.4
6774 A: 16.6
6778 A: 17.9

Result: 1.77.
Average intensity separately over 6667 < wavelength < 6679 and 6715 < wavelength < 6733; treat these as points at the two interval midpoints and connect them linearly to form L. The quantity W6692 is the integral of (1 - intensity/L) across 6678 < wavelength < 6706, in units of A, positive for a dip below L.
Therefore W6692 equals 8.7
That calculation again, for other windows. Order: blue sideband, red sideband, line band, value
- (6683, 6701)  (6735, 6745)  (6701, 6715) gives 1.1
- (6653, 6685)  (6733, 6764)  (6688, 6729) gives -1.9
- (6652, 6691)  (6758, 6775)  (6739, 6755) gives -2.8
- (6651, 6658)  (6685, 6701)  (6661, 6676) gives 0.4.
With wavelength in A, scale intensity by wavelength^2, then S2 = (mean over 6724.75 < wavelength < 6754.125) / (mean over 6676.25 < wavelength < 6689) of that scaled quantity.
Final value 2.2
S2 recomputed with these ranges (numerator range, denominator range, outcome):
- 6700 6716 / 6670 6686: 1.07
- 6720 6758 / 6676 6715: 1.83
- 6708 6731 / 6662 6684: 1.80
